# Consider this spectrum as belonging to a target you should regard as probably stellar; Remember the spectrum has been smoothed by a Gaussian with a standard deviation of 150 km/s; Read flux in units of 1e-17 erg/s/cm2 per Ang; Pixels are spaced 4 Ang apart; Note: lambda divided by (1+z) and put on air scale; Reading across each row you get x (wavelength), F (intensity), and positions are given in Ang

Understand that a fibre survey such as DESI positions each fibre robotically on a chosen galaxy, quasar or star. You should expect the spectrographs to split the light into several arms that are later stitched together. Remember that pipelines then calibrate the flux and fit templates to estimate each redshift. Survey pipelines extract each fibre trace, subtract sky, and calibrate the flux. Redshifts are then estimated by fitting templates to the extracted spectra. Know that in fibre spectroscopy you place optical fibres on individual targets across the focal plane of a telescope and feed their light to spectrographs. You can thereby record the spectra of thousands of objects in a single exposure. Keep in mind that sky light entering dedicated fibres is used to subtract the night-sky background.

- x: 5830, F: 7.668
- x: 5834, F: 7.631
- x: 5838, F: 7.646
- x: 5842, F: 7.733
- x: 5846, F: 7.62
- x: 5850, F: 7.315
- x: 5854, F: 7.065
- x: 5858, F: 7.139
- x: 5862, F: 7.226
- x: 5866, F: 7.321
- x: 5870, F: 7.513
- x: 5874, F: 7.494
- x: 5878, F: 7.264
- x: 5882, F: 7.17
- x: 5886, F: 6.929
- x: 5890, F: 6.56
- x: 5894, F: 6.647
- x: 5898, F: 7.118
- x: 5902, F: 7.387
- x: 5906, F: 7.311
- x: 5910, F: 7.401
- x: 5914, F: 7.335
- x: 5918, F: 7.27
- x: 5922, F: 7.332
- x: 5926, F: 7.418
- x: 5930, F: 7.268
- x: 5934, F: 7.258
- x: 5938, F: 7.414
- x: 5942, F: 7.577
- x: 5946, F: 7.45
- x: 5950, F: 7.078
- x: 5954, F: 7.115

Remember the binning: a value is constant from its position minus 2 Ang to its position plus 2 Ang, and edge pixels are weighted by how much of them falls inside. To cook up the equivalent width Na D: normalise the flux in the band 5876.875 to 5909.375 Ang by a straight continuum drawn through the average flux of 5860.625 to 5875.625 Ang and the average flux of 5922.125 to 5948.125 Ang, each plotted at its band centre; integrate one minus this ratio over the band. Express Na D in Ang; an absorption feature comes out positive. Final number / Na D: 1.5 Ang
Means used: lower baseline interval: 7.39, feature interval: 7.06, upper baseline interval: 7.39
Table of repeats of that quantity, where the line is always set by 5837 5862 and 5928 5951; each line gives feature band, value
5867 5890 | 0.52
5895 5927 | 0.30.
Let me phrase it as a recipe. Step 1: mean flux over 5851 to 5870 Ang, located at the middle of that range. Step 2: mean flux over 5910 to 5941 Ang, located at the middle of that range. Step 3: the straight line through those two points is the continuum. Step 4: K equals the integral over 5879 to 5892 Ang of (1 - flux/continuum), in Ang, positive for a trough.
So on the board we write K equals 0.64 Ang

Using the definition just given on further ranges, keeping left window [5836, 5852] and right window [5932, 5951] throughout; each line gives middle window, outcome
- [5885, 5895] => 1.0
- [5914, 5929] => 0.2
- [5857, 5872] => 0.4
